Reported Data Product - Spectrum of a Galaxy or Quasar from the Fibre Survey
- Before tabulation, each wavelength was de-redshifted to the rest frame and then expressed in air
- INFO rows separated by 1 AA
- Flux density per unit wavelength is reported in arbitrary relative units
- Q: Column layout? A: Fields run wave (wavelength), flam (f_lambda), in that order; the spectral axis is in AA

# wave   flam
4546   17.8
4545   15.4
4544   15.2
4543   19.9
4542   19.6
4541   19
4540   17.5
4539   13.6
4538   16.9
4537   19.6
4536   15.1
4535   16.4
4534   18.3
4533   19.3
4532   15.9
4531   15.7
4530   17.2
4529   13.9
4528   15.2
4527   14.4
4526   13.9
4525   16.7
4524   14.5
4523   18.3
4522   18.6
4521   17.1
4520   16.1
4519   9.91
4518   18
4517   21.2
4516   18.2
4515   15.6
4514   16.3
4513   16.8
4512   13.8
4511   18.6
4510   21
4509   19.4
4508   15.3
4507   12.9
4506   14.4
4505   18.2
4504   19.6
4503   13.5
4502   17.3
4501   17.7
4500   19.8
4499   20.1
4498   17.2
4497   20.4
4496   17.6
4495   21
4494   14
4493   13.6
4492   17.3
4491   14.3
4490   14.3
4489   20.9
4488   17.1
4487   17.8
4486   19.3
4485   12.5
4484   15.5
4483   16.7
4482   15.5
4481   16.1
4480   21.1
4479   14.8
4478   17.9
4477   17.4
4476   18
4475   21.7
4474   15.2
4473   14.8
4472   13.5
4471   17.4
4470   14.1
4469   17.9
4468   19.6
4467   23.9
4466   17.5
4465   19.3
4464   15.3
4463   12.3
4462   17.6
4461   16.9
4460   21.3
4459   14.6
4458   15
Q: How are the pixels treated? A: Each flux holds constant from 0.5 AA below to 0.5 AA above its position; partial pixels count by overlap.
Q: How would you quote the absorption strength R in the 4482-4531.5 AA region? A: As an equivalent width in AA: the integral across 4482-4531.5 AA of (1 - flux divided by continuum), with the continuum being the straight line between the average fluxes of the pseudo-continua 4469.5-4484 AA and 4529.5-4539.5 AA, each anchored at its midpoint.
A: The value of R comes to 0.1 AA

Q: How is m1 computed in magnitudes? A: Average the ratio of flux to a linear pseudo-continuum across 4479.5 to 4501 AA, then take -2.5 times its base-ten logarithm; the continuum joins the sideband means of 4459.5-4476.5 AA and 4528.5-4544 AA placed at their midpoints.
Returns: 0.00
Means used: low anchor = 17.4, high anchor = 17.1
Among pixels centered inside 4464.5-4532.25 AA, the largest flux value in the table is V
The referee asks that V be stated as 23.9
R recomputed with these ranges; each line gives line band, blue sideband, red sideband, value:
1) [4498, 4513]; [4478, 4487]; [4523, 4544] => -0.57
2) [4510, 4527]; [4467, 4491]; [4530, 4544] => 0.69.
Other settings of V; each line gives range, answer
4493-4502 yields 21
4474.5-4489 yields 21.7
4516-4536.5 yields 21.2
